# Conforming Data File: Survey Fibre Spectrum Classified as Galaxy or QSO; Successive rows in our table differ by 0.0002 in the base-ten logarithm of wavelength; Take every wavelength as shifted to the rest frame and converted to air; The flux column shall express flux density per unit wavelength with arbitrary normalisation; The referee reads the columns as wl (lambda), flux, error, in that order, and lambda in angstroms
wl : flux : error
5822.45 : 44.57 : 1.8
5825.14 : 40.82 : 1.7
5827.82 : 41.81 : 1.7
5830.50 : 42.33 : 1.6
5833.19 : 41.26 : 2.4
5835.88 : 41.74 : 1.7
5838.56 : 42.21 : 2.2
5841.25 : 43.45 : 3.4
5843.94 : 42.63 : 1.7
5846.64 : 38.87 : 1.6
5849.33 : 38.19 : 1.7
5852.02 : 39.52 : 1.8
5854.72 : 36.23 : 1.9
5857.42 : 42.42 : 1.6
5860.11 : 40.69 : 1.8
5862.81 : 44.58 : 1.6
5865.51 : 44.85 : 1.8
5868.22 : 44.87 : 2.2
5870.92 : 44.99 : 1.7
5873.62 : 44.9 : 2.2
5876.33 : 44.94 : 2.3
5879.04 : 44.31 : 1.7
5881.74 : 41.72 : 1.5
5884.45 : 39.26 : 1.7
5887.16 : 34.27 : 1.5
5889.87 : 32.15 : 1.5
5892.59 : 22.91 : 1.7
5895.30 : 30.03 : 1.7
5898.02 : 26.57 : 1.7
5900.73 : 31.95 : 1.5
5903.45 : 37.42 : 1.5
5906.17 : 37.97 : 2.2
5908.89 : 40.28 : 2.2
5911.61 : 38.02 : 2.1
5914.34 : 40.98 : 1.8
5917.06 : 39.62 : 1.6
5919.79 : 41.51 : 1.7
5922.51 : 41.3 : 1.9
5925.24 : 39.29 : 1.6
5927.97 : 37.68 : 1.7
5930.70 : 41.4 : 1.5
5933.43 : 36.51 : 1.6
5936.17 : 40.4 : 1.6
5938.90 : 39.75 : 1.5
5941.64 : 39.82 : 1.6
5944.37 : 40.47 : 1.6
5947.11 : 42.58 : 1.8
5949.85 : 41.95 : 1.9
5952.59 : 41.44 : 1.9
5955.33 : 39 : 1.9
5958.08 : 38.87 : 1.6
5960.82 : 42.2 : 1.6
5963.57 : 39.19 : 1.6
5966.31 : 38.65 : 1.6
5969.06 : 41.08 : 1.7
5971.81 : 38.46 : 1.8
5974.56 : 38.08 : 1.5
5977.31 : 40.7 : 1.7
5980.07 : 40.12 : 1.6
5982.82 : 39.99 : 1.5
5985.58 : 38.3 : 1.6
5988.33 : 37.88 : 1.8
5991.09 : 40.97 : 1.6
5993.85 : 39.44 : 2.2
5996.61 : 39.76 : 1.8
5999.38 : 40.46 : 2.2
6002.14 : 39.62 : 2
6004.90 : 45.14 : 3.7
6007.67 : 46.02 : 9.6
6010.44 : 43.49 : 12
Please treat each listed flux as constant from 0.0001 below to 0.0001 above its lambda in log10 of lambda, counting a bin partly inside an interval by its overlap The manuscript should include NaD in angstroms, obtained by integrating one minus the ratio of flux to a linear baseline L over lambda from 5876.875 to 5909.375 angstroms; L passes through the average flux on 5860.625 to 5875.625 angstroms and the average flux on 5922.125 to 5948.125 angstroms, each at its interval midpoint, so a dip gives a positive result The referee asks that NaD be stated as 5.95 angstroms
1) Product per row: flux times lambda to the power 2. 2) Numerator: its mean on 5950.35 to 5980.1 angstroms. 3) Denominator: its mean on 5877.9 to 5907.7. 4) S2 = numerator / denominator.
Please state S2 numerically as 1.19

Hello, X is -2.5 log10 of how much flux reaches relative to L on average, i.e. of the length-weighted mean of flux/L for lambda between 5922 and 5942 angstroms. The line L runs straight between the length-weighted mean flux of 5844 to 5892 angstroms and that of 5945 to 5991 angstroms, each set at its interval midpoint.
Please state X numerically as 0.02 mag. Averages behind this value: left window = 40.7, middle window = 39.4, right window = 39.9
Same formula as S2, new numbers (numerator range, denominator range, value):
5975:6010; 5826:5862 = 1.05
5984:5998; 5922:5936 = 1.02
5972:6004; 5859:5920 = 1.06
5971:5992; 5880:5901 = 1.24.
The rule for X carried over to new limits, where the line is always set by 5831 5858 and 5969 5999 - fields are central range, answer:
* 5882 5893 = 0.19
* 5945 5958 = -0.03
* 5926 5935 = 0.04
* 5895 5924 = 0.08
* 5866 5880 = -0.11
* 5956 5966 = -0.01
